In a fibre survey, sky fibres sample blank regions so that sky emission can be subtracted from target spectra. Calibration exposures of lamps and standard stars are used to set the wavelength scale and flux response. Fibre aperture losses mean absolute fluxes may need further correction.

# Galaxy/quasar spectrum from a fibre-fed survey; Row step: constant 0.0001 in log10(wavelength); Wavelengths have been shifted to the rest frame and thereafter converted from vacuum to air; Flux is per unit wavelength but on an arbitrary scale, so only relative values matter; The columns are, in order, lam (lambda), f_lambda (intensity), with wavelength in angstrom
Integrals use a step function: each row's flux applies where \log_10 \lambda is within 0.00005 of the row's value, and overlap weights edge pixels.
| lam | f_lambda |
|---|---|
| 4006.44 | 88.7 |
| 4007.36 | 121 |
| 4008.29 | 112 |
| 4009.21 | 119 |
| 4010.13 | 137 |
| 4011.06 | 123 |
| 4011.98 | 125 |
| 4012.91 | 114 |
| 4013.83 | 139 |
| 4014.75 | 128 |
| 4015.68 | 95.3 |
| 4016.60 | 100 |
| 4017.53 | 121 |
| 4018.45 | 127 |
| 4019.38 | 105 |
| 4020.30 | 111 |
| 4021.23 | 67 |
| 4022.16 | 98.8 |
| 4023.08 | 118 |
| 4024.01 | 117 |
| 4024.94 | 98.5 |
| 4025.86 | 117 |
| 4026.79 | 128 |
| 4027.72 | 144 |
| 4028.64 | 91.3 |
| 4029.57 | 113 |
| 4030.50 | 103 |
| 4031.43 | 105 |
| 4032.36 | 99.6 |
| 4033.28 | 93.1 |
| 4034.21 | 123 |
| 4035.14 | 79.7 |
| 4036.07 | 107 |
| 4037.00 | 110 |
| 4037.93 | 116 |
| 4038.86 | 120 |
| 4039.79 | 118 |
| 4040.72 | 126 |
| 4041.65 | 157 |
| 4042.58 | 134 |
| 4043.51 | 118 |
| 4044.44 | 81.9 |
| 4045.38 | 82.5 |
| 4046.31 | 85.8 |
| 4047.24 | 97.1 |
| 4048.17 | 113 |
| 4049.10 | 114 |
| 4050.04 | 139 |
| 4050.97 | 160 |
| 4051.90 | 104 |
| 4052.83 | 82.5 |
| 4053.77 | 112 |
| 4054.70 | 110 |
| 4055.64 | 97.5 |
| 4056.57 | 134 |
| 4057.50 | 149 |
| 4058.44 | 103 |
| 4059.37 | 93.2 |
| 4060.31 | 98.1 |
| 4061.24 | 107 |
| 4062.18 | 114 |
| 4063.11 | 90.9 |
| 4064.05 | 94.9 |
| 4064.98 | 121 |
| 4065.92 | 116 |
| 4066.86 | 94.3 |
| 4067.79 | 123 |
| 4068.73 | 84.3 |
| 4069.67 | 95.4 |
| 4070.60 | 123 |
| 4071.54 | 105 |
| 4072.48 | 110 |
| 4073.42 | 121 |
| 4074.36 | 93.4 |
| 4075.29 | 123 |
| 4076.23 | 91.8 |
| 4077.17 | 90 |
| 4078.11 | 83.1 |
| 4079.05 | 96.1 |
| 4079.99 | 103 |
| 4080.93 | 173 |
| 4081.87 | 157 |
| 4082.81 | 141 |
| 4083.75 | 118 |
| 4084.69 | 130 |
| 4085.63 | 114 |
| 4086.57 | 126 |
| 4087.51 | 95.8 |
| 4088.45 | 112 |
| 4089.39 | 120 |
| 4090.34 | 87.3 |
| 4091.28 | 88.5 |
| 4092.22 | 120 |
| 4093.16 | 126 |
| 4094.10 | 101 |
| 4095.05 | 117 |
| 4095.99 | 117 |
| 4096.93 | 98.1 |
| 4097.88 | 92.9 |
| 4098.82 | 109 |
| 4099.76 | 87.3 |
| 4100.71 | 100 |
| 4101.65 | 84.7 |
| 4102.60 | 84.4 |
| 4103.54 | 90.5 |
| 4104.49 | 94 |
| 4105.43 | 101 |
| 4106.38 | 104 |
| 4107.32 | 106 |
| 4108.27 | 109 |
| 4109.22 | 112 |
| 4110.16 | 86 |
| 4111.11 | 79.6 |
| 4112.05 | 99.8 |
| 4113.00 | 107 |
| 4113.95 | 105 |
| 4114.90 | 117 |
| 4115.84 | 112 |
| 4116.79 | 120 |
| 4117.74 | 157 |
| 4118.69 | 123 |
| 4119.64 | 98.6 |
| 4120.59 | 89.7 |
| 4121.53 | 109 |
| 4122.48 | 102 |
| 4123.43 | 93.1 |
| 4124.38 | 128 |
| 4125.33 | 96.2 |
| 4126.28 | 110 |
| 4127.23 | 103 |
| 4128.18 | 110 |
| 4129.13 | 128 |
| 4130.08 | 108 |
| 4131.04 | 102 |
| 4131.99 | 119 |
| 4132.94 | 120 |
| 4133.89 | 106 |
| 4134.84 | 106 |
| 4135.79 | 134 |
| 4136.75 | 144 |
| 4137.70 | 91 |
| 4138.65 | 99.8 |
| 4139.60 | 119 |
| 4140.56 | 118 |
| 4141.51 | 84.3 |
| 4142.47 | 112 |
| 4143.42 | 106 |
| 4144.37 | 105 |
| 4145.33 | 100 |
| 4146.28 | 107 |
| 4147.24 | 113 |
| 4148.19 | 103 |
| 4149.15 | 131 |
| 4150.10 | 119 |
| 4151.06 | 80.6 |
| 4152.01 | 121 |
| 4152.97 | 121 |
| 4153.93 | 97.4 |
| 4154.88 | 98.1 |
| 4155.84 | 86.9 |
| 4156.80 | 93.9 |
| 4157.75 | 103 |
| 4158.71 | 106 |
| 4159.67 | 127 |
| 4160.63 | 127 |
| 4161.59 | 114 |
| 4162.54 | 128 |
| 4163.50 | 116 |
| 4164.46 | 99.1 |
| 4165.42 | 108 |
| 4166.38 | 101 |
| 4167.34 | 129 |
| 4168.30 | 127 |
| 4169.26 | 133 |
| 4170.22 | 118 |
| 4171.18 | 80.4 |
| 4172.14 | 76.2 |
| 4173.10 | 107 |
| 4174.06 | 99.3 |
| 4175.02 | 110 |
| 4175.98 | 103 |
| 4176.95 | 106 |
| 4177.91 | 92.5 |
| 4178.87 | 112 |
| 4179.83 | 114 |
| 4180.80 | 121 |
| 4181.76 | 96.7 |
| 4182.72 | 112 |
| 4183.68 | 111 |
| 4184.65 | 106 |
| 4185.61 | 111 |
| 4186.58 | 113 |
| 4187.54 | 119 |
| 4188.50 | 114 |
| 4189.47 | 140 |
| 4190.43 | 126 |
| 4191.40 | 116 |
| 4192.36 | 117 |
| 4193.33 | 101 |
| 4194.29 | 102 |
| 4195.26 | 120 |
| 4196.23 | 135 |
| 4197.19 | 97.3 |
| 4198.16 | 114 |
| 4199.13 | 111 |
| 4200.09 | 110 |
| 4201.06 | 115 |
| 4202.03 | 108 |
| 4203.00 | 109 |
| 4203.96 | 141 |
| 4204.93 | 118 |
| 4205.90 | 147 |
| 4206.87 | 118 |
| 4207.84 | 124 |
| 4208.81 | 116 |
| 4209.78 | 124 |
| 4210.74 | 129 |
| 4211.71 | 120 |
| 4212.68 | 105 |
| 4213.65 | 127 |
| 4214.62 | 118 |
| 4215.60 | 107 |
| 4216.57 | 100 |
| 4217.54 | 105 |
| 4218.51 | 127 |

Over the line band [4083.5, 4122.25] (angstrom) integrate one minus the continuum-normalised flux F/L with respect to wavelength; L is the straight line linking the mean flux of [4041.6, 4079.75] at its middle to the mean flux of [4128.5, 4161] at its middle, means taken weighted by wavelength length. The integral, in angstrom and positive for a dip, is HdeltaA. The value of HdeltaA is 1.0 angstrom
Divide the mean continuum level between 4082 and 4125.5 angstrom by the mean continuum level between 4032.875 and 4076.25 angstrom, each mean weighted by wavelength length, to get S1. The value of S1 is 0.97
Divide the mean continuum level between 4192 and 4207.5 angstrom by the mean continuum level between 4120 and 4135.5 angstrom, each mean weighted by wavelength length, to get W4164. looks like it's 1.1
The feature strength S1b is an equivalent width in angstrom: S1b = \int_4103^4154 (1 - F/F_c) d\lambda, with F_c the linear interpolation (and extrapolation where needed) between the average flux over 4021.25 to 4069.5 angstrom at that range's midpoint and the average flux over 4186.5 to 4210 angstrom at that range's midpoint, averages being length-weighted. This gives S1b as 2.7 angstrom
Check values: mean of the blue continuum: 110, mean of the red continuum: 118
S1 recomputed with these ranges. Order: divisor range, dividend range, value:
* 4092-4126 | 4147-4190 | 1.05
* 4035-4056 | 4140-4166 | 0.97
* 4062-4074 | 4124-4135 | 1.04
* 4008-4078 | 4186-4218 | 1.06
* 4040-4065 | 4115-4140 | 1.01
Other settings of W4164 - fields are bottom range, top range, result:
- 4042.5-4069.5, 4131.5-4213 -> 1.04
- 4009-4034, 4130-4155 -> 0.98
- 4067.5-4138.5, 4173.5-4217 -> 1.05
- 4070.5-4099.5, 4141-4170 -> 0.98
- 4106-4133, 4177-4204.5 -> 1.05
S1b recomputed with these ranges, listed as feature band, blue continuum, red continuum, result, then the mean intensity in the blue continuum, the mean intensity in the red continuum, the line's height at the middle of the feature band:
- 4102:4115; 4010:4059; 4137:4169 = 1.4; 113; 109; 111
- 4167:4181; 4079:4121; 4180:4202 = 0.6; 109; 114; 113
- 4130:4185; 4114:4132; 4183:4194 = 2.2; 112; 116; 114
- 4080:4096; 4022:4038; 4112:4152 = -1.4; 109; 111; 110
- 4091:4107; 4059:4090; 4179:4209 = 1.5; 111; 116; 112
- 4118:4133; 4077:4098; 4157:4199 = 0.5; 114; 112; 113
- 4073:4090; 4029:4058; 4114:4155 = -0.6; 112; 111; 112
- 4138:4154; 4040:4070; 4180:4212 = 0.9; 110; 117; 115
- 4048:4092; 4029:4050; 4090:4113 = -2.9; 109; 100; 105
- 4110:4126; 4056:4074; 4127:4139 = 0.7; 109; 113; 113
